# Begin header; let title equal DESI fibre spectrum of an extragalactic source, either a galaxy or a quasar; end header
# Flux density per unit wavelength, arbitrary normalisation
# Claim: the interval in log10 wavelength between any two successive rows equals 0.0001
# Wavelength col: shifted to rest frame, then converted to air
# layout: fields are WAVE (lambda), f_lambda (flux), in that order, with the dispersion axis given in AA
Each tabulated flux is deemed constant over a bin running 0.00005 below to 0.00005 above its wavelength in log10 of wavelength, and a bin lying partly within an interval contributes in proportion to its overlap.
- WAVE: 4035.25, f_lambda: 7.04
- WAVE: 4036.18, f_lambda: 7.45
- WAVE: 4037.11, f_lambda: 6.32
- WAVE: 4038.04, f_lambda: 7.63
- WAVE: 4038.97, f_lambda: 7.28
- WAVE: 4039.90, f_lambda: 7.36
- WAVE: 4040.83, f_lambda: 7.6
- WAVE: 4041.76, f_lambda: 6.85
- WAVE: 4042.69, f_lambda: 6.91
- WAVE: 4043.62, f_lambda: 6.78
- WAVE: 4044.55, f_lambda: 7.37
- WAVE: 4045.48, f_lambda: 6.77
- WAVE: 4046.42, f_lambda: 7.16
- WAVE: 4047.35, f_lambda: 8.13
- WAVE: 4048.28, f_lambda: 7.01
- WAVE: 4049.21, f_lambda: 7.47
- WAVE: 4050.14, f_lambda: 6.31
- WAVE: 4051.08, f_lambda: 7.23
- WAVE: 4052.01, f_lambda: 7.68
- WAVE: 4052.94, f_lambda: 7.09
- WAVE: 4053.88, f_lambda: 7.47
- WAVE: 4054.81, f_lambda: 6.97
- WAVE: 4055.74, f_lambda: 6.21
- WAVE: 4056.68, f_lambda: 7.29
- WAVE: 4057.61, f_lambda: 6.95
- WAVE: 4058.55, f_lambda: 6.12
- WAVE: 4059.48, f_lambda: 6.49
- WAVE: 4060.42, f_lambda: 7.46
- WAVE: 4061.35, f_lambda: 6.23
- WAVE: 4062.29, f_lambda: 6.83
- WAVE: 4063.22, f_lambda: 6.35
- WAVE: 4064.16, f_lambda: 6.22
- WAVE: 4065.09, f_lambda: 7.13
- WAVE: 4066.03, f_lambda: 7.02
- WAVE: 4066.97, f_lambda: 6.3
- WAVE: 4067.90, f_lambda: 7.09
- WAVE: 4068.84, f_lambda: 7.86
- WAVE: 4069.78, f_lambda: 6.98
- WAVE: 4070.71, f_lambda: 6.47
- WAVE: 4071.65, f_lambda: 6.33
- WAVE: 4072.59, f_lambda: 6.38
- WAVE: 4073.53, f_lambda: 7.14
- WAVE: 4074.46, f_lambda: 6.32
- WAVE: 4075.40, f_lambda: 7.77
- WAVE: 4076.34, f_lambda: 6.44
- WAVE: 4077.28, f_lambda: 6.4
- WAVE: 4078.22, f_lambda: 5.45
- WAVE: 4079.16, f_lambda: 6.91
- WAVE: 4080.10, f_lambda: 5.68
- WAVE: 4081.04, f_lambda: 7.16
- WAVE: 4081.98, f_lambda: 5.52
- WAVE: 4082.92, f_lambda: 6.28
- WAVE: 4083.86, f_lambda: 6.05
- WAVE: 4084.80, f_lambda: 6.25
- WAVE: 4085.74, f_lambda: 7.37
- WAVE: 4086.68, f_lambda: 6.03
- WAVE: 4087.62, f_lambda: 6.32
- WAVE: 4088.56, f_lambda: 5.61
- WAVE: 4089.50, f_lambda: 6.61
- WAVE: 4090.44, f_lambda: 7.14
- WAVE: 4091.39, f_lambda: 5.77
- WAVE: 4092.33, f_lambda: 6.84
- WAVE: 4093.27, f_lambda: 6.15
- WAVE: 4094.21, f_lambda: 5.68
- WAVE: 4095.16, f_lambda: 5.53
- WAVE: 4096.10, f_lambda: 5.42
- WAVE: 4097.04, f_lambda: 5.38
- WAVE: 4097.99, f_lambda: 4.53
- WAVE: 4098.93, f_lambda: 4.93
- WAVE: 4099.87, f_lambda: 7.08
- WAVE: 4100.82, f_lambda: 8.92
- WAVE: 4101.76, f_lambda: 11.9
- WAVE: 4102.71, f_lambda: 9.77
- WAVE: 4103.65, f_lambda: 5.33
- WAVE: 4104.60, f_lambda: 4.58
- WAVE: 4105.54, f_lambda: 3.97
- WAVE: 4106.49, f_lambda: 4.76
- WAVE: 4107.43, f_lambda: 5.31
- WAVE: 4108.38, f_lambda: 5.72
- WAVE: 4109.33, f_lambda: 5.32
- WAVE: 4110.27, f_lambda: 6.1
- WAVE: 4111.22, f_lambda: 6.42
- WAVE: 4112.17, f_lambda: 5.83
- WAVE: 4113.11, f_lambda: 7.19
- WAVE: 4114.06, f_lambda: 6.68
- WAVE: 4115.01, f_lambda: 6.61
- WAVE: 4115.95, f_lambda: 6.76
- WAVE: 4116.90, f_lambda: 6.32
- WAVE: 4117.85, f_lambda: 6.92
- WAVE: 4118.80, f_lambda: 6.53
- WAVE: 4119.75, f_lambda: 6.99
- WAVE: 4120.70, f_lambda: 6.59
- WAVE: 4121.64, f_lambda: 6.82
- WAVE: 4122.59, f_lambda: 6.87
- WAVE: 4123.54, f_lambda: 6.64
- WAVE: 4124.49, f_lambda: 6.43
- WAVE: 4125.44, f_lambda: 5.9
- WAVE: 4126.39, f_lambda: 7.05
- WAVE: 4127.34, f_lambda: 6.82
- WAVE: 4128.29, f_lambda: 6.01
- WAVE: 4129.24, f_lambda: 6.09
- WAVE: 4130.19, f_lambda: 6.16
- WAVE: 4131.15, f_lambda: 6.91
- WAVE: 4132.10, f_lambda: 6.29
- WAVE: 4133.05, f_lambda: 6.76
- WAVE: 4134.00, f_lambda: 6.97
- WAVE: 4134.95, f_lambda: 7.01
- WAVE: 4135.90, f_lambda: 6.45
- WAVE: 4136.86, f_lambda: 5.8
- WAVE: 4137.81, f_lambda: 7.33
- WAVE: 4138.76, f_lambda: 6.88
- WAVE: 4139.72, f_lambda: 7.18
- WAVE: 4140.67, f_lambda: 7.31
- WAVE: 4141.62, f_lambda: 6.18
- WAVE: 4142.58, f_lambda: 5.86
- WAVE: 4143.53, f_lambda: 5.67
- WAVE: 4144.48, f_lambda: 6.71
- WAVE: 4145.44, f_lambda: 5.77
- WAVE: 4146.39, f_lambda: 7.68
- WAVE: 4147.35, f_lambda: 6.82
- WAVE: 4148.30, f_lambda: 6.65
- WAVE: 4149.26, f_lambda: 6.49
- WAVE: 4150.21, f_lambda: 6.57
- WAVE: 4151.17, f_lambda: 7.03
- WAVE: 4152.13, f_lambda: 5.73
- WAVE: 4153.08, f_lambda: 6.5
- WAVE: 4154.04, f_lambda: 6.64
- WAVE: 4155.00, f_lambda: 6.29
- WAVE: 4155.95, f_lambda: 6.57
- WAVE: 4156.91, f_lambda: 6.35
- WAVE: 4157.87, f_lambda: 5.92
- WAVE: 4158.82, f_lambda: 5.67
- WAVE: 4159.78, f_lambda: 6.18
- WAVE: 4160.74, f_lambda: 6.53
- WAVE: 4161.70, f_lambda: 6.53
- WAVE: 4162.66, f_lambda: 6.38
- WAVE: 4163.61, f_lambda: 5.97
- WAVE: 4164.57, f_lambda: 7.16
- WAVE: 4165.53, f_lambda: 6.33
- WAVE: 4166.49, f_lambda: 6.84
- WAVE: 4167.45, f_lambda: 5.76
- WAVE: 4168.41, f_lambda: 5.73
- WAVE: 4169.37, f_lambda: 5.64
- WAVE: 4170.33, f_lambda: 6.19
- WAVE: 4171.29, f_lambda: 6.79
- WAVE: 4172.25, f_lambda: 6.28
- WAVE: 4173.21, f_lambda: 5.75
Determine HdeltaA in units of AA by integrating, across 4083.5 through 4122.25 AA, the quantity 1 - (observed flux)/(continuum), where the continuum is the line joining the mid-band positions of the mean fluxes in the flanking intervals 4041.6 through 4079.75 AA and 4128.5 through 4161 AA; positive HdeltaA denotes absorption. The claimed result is 1.9 AA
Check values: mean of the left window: 6.86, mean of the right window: 6.49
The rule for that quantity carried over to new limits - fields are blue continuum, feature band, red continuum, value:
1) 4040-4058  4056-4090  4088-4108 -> 0.6 AA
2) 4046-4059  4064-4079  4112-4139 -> 0.5 AA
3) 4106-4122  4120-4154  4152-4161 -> -1.7 AA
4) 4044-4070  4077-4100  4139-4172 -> 2.5 AA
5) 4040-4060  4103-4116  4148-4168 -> 1.7 AA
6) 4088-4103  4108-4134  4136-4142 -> 0.9 AA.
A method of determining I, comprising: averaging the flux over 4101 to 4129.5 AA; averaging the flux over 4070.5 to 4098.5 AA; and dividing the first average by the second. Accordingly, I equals 1.0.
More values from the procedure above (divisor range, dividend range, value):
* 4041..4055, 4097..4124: 0.90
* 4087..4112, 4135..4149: 1.07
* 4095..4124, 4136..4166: 1.01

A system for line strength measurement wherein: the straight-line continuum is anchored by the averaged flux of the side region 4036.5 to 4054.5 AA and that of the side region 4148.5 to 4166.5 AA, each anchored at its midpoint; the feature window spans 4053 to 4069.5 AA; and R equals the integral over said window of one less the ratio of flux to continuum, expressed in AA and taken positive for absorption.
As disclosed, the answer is 0.6 AA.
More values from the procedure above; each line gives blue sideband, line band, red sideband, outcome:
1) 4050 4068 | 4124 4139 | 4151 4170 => -0.3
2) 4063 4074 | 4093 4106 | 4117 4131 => 0.5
